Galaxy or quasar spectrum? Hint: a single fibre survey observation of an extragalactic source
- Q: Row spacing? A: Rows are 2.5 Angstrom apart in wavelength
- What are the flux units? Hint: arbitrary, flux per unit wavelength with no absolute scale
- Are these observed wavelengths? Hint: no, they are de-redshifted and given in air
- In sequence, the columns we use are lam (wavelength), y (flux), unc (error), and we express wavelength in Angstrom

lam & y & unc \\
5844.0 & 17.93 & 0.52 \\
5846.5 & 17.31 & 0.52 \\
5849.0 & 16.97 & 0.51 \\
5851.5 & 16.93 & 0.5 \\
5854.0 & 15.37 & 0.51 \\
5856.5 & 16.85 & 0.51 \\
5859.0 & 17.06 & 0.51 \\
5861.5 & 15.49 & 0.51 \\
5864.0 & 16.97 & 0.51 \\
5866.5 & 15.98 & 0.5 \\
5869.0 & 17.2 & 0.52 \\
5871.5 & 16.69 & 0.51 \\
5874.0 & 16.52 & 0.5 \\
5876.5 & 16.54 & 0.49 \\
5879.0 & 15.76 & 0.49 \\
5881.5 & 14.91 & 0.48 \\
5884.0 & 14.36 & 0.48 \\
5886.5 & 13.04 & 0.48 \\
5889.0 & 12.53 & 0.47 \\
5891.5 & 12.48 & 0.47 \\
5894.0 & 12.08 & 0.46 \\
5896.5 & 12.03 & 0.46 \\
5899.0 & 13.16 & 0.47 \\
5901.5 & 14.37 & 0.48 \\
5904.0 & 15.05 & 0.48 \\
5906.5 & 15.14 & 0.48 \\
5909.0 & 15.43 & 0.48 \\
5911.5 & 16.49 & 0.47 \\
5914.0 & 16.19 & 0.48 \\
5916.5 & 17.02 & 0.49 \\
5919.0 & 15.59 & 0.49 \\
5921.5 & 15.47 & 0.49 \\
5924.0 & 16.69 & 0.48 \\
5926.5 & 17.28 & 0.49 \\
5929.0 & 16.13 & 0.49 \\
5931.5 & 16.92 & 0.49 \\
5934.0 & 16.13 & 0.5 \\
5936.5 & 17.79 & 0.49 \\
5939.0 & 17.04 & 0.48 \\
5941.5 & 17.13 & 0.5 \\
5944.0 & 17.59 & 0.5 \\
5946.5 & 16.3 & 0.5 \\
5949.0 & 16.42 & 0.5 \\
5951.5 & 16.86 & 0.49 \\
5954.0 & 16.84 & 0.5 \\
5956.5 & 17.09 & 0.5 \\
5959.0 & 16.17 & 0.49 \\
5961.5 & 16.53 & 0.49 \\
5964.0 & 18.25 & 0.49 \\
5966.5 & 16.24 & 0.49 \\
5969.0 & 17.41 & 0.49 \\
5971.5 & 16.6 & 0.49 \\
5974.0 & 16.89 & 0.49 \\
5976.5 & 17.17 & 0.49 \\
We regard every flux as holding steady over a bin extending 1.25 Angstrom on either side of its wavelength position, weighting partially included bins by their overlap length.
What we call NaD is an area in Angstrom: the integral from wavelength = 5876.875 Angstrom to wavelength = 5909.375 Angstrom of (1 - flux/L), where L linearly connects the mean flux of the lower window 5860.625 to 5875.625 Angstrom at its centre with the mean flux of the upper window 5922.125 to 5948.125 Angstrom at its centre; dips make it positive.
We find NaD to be 5.3 Angstrom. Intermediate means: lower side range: 16.5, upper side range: 16.9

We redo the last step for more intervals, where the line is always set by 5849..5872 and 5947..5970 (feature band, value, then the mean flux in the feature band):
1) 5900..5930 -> 1.48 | 15.9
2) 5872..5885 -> 0.69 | 15.7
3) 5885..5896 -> 2.70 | 12.5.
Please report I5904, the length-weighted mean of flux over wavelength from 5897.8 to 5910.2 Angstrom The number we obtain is 14.6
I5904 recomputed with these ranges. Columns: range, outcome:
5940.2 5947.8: 17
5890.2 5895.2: 12.3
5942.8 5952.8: 16.8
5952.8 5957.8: 17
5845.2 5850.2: 17.1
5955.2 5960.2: 16.6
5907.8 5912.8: 16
